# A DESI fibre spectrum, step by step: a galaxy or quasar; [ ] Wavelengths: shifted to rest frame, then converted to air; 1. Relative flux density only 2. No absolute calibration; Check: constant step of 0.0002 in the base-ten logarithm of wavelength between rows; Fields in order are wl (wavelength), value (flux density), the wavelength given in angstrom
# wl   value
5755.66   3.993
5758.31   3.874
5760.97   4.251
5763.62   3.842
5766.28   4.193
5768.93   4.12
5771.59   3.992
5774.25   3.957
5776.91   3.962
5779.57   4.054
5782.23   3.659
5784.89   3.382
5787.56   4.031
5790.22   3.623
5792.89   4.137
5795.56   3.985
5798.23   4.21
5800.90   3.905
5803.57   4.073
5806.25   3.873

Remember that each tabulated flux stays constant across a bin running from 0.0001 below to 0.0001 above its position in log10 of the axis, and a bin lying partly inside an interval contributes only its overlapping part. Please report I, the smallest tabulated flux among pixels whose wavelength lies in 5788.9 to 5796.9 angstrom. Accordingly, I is 3.623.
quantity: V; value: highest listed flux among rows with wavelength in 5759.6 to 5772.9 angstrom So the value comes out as 4.251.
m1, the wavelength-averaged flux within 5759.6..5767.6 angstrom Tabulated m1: 4.09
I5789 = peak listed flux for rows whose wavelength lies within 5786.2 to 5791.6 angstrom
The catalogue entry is 4.031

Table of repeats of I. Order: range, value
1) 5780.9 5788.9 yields 3.382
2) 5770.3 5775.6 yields 3.957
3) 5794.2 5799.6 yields 3.985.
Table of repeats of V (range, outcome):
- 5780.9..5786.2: 3.659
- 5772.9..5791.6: 4.054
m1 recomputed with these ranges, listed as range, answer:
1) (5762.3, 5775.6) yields 4.02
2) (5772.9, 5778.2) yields 3.96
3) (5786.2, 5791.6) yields 3.83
